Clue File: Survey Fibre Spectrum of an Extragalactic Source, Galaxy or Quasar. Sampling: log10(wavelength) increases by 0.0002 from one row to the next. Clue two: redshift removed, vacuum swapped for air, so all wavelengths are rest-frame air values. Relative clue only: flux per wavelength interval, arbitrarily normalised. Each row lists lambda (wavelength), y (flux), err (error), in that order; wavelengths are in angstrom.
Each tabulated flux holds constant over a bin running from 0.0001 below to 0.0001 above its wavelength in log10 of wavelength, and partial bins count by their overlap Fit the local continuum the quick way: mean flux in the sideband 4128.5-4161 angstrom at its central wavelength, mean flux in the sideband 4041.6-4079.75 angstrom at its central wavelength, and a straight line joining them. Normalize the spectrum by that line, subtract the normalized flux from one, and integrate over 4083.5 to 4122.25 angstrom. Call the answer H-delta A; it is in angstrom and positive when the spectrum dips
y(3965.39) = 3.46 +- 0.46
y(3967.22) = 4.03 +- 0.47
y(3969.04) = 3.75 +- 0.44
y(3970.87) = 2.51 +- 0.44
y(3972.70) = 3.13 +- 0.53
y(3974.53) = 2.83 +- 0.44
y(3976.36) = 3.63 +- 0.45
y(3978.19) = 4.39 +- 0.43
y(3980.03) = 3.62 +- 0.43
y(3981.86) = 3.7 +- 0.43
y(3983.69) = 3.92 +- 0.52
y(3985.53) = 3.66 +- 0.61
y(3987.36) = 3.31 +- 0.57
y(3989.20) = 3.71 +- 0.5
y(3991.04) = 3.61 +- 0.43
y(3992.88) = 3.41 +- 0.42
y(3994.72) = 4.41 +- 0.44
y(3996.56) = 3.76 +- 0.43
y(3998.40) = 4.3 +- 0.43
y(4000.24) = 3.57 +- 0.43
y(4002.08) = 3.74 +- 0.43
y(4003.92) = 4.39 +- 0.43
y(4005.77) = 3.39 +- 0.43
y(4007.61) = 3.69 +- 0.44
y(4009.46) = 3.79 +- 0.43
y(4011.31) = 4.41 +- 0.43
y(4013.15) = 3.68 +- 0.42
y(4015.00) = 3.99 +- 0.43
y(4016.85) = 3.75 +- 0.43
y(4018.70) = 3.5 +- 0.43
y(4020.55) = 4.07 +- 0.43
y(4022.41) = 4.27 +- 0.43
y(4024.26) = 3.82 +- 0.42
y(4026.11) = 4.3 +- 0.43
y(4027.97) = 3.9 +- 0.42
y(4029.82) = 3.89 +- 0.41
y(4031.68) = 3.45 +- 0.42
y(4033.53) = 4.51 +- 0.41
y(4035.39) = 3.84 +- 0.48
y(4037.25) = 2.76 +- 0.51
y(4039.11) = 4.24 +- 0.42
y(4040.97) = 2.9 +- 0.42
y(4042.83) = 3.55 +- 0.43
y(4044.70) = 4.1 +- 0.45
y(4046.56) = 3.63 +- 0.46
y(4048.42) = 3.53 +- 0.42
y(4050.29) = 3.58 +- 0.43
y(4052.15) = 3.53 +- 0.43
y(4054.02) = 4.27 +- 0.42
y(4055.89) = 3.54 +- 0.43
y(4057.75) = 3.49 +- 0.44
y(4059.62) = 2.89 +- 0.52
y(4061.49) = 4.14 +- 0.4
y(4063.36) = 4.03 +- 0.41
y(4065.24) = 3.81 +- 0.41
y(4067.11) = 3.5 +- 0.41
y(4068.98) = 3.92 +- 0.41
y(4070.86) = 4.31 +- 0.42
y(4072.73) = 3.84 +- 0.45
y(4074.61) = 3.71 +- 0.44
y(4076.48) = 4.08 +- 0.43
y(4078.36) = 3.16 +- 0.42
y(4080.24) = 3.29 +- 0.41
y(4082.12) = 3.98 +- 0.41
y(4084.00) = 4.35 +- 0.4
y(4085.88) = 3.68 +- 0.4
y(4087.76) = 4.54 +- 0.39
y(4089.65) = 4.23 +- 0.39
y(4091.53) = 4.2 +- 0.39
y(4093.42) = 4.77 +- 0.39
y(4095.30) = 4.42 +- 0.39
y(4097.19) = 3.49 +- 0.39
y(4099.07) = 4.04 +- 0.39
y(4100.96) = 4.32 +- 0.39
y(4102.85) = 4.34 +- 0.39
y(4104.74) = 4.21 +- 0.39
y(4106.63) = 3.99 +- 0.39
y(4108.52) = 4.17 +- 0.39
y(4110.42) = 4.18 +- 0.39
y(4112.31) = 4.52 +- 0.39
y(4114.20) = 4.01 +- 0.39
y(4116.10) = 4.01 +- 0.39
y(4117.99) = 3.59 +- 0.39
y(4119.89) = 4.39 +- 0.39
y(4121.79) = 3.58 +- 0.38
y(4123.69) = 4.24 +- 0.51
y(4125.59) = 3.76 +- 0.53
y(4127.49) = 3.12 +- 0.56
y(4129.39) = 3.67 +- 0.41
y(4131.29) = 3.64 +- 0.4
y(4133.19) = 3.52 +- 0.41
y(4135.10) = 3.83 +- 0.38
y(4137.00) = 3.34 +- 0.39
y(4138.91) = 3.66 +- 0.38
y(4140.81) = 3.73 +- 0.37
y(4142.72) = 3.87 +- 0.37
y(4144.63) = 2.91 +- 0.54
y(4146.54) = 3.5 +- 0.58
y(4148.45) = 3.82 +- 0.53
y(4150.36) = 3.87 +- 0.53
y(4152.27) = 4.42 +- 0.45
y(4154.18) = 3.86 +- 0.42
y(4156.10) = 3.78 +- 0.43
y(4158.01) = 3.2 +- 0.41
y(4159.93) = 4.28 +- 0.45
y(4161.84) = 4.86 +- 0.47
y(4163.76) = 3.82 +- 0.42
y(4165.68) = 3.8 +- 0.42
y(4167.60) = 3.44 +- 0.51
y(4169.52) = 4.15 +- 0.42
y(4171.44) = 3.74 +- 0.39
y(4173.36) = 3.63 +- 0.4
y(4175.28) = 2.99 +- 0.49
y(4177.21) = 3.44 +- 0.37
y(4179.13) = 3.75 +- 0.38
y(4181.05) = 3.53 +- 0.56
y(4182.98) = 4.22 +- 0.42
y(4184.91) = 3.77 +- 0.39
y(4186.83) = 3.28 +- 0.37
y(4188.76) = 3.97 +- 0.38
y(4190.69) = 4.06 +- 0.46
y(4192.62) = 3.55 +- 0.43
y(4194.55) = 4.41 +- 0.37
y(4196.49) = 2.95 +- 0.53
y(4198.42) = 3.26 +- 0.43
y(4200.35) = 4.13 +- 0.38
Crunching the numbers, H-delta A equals -4.6 angstrom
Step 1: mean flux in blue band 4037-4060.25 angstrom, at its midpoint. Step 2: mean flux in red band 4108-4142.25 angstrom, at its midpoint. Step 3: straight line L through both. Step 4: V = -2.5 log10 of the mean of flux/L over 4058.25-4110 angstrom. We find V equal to -0.08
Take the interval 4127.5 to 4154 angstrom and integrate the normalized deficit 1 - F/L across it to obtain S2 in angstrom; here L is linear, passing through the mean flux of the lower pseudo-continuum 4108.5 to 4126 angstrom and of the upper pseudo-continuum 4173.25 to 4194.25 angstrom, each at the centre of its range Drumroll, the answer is 1.7 angstrom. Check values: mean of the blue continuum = 4.05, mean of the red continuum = 3.68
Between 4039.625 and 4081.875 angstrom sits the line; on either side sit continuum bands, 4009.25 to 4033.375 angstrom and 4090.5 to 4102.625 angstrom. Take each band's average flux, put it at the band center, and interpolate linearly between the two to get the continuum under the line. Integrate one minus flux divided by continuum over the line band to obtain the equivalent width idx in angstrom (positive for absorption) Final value 4.1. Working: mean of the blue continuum 3.93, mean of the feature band 3.68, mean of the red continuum 4.22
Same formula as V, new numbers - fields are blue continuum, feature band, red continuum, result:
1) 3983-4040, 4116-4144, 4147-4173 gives 0.05 mag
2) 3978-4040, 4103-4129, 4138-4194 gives -0.06 mag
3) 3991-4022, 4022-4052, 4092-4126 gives 0.05 mag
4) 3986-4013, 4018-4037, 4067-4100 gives -0.01 mag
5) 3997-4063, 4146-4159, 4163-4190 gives -0.03 mag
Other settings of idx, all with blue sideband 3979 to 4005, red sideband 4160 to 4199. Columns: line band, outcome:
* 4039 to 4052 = 0.6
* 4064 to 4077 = -0.4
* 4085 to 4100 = -1.6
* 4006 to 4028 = -0.7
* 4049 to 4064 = 0.4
